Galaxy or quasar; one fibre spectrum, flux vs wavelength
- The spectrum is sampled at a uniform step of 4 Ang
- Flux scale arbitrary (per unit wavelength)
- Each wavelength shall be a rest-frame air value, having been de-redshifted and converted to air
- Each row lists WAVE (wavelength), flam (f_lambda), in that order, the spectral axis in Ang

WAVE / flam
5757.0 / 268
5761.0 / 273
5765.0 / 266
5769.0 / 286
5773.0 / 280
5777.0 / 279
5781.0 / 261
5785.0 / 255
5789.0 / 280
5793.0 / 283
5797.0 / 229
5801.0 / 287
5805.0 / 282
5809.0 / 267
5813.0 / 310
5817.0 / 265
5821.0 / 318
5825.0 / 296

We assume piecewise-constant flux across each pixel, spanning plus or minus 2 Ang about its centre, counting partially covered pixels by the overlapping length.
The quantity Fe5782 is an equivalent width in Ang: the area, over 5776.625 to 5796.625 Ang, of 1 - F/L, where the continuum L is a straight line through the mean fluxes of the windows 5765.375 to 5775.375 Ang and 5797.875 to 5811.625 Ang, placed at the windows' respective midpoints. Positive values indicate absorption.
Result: 0.8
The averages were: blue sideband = 280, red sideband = 276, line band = 268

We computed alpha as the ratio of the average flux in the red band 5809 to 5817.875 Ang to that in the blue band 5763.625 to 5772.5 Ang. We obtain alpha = 1.0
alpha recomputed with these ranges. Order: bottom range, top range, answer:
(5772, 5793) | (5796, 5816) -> 1.02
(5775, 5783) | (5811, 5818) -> 1.08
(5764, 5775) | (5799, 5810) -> 1.00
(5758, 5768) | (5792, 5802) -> 0.97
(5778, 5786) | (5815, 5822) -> 1.10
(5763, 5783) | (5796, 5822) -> 1.02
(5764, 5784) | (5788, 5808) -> 0.99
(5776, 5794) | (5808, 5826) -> 1.08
